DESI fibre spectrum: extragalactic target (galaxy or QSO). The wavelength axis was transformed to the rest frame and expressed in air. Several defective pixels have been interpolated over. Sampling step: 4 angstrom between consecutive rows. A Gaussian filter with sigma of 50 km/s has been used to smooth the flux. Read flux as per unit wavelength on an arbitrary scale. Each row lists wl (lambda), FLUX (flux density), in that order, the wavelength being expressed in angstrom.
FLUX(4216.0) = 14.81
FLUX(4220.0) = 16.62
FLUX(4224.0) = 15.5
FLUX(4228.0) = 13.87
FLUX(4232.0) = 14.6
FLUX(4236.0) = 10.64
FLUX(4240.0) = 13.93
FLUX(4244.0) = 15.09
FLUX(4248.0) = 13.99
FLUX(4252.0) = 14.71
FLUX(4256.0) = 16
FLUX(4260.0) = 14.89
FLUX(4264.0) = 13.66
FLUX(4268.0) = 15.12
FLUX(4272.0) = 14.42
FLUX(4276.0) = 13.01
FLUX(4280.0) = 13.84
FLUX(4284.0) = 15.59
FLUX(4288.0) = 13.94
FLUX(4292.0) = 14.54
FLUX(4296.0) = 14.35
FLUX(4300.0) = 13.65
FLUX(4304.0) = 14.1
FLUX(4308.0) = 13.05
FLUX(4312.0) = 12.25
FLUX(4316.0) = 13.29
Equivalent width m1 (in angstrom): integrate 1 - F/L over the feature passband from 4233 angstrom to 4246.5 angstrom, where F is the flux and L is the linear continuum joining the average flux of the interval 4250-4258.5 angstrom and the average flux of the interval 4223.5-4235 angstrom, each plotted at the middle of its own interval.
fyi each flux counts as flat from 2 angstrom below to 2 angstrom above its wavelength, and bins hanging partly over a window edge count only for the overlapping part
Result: 1.2 angstrom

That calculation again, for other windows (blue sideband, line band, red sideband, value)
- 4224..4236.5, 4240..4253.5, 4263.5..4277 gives -0.57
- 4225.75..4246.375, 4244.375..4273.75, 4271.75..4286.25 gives -1.63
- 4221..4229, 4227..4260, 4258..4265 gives 1.17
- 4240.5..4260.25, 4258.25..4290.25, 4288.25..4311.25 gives 0.14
